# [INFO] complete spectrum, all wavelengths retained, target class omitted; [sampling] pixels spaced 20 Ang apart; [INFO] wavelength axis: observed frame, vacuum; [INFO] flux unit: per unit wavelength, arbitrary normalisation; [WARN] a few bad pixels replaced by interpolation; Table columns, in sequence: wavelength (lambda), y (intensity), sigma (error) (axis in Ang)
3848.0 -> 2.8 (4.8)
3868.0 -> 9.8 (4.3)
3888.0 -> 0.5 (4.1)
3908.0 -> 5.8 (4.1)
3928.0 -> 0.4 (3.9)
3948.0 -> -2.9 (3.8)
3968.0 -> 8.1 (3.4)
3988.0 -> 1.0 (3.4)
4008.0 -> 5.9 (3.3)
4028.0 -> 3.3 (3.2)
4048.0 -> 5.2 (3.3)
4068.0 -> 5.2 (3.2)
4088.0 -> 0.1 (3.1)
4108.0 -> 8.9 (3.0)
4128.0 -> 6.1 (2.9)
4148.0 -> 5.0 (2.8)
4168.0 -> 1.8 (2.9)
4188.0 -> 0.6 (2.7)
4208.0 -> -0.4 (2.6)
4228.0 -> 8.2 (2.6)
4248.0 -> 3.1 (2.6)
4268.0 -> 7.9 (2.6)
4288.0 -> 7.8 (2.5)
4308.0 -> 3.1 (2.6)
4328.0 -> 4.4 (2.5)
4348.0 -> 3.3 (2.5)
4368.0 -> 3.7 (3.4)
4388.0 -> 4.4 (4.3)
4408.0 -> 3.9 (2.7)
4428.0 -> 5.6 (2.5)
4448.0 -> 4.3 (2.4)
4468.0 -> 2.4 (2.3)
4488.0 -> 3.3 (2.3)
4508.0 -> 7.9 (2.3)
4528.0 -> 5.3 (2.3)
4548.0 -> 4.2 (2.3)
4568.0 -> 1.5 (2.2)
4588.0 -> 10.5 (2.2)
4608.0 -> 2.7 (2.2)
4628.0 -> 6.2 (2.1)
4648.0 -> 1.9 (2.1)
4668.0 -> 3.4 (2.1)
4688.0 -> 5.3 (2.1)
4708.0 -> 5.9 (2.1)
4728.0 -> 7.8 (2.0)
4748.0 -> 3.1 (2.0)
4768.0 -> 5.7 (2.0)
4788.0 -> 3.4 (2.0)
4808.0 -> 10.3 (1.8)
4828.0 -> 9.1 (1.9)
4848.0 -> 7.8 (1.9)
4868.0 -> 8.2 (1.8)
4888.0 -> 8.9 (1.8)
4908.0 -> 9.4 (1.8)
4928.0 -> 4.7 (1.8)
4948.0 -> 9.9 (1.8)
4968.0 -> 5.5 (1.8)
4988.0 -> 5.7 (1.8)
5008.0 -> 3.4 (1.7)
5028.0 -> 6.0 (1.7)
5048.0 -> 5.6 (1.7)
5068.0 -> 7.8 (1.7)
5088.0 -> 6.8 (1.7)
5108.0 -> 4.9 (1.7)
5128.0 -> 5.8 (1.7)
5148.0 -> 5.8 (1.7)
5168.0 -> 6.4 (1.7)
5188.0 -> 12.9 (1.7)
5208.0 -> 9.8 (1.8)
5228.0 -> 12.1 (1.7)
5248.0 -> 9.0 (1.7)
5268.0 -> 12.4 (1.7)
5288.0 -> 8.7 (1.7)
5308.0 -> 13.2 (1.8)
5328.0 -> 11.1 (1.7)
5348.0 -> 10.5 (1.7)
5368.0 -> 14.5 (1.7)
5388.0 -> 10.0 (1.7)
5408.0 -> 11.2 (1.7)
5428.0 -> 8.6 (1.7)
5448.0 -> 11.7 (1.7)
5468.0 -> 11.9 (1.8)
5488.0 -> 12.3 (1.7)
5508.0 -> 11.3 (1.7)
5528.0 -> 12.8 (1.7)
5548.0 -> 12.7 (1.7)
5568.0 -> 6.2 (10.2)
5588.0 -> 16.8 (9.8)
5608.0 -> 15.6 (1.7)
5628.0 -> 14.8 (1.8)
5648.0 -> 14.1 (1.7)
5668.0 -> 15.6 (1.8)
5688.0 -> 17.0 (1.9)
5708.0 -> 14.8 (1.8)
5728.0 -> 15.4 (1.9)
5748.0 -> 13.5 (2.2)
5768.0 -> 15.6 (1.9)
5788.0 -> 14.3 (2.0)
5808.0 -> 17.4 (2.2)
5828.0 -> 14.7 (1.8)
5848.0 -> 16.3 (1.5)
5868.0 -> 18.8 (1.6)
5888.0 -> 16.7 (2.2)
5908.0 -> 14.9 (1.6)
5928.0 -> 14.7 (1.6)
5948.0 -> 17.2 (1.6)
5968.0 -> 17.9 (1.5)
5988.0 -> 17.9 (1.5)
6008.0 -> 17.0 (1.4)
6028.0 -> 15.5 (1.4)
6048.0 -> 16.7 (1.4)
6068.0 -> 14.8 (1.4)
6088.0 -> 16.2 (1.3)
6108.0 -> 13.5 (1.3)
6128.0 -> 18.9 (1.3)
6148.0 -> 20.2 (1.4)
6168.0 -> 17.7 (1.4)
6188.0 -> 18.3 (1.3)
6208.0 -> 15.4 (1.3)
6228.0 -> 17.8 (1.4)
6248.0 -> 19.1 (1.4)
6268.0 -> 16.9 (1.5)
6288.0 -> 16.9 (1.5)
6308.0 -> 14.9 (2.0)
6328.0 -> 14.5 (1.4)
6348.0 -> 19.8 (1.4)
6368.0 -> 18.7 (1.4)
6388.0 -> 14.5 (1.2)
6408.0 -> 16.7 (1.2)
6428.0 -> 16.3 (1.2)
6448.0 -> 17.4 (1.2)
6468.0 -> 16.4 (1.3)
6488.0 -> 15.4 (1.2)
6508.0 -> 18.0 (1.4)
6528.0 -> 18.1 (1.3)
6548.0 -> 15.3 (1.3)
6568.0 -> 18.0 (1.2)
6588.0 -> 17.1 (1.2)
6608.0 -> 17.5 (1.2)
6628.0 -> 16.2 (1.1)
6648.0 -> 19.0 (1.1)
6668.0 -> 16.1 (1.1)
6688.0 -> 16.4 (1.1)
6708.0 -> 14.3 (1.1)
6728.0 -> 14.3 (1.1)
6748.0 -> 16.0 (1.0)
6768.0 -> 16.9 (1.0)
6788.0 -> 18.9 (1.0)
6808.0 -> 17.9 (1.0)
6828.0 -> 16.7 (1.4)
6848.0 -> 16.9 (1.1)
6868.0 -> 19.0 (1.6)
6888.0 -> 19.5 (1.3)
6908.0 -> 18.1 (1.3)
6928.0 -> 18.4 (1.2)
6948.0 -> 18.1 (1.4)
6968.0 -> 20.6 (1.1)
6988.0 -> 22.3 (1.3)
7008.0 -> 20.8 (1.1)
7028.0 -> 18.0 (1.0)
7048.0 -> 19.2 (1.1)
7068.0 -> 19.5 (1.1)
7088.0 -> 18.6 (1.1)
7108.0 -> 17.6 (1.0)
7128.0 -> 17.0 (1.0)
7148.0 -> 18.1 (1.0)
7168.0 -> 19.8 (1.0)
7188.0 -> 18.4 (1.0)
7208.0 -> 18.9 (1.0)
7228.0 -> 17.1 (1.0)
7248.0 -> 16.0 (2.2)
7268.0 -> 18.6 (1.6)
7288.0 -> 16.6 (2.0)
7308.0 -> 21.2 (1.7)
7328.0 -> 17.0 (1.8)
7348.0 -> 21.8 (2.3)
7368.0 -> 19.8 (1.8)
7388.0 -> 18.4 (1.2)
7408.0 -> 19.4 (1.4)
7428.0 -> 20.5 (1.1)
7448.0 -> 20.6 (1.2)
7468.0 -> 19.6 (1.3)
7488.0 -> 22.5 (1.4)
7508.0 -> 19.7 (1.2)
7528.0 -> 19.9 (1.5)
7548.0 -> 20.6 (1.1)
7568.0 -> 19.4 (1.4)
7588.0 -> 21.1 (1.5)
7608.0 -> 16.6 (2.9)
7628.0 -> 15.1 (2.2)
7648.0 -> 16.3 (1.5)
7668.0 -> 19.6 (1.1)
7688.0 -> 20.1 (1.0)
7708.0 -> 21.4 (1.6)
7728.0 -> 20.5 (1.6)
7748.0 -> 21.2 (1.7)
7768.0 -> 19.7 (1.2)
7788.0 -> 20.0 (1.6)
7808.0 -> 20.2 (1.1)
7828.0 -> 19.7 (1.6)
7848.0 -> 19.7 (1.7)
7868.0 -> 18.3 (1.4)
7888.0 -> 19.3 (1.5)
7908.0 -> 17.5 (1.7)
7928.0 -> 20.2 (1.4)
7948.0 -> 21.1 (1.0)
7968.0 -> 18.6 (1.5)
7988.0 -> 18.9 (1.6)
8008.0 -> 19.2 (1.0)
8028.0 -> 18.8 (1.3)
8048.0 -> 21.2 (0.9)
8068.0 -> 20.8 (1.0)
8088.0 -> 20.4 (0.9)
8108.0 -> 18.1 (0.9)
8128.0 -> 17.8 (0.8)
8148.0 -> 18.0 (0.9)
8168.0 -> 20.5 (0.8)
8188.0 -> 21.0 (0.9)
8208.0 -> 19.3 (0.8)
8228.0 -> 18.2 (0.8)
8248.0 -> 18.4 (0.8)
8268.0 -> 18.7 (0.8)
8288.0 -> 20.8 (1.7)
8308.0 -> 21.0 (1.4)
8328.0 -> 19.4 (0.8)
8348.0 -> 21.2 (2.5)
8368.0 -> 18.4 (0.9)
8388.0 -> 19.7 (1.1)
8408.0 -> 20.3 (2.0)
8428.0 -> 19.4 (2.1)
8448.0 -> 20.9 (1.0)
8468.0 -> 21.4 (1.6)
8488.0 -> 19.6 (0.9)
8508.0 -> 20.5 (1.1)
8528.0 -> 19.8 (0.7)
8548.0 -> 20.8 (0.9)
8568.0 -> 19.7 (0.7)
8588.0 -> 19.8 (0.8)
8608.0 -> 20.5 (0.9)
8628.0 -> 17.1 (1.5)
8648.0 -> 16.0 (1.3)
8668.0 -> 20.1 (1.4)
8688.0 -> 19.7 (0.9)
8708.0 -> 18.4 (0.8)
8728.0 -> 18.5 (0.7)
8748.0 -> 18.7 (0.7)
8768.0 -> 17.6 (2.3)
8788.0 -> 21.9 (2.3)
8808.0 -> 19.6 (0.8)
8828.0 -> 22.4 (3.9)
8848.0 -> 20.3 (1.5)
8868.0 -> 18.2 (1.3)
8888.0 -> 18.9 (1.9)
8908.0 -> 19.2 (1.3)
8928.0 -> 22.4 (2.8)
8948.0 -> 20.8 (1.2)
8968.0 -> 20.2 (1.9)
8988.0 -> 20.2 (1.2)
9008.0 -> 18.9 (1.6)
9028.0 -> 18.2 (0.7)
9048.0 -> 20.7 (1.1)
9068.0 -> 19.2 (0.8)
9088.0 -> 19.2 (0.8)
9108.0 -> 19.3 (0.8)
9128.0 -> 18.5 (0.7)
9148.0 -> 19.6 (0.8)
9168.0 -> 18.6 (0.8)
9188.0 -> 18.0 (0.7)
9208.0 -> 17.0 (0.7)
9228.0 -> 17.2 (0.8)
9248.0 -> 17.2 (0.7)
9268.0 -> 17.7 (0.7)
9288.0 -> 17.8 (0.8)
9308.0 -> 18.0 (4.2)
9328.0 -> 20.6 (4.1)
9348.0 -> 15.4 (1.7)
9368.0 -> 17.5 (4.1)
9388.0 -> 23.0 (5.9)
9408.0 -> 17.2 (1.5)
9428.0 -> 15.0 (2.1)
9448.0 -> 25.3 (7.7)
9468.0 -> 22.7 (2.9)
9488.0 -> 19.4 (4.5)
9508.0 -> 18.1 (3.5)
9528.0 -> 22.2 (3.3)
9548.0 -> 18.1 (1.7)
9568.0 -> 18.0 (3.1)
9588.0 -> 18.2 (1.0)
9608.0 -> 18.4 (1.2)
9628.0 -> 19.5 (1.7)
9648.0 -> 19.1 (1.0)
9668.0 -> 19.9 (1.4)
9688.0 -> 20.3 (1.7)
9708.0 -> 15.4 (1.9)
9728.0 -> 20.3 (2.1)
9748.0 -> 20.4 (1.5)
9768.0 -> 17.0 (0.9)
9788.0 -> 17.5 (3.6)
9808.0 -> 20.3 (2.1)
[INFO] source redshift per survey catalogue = 0.30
